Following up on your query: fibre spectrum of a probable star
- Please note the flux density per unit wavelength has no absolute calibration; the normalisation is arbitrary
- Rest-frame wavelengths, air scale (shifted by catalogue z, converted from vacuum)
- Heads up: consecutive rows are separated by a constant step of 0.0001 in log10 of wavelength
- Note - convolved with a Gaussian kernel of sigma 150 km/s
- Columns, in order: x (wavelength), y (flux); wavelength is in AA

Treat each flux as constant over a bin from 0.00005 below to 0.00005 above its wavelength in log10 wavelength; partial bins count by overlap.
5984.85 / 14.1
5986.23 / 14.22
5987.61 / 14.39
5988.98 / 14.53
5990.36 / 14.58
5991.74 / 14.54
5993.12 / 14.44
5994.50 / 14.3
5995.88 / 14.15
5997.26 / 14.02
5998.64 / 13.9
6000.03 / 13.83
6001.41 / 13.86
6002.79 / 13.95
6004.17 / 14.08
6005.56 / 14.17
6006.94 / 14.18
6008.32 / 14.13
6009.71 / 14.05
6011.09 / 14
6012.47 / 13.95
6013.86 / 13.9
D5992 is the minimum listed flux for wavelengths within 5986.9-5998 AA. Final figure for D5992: 14.02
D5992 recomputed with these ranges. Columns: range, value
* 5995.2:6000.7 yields 13.83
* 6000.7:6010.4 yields 13.86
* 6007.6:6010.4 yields 14.05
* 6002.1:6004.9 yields 13.95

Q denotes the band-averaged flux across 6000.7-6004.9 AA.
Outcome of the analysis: 14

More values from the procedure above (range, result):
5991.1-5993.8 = 14.5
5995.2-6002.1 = 13.9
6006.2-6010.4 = 14.1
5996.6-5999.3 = 14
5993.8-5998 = 14.2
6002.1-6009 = 14.1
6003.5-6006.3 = 14.1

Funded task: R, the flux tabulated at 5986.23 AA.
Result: 14.22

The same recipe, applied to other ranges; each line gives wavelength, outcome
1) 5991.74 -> 14.54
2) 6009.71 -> 14.05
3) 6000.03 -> 13.83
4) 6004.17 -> 14.08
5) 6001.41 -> 13.86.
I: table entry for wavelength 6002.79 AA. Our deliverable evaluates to 13.95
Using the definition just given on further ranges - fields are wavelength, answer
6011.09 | 14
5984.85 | 14.1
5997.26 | 14.02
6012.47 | 13.95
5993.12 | 14.44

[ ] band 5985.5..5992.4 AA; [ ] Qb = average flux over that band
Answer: 14.5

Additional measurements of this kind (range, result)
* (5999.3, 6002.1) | 13.8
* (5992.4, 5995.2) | 14.4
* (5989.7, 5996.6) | 14.4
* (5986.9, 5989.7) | 14.5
